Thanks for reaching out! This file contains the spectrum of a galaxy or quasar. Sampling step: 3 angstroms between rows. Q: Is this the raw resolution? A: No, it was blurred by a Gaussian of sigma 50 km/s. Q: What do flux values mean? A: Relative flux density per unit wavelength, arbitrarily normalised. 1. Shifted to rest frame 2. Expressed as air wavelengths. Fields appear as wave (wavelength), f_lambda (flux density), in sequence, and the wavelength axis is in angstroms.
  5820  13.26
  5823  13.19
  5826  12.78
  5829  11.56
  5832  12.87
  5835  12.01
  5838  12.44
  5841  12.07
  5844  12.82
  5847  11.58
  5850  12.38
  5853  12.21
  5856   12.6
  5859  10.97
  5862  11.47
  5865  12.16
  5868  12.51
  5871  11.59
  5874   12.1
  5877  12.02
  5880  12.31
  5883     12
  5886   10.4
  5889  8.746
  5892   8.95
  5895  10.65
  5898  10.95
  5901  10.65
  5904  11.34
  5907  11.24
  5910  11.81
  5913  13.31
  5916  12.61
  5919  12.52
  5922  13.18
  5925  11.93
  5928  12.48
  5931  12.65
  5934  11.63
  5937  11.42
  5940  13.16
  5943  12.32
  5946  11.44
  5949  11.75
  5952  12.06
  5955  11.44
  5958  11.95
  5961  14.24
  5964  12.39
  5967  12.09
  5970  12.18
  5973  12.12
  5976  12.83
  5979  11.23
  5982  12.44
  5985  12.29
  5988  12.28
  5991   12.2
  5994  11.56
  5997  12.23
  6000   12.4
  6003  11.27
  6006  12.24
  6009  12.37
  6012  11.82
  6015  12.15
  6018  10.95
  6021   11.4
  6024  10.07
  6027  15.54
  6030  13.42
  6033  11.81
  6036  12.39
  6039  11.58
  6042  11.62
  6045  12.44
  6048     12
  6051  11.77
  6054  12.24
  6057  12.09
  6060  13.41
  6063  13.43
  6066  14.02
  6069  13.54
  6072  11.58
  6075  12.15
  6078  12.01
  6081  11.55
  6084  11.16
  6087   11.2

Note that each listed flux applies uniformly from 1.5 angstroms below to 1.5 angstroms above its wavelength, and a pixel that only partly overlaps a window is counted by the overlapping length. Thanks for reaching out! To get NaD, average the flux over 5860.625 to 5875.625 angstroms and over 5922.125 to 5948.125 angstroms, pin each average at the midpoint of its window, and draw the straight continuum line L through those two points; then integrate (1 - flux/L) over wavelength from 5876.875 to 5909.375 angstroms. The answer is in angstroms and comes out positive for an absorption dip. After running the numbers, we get 3.3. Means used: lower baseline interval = 12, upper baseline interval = 12.2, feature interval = 10.8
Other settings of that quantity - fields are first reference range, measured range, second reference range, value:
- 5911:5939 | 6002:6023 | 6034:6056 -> 0.7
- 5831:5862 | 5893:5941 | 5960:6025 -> 0.7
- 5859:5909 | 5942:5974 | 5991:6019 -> -1.5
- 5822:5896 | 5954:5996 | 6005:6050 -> -0.8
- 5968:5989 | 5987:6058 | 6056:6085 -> 1.6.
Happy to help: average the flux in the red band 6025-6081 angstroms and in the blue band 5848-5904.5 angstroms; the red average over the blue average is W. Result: 1.1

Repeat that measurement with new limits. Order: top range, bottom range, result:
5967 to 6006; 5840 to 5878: 1.00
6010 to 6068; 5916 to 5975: 1.00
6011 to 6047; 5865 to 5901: 1.09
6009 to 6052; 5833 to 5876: 1.00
